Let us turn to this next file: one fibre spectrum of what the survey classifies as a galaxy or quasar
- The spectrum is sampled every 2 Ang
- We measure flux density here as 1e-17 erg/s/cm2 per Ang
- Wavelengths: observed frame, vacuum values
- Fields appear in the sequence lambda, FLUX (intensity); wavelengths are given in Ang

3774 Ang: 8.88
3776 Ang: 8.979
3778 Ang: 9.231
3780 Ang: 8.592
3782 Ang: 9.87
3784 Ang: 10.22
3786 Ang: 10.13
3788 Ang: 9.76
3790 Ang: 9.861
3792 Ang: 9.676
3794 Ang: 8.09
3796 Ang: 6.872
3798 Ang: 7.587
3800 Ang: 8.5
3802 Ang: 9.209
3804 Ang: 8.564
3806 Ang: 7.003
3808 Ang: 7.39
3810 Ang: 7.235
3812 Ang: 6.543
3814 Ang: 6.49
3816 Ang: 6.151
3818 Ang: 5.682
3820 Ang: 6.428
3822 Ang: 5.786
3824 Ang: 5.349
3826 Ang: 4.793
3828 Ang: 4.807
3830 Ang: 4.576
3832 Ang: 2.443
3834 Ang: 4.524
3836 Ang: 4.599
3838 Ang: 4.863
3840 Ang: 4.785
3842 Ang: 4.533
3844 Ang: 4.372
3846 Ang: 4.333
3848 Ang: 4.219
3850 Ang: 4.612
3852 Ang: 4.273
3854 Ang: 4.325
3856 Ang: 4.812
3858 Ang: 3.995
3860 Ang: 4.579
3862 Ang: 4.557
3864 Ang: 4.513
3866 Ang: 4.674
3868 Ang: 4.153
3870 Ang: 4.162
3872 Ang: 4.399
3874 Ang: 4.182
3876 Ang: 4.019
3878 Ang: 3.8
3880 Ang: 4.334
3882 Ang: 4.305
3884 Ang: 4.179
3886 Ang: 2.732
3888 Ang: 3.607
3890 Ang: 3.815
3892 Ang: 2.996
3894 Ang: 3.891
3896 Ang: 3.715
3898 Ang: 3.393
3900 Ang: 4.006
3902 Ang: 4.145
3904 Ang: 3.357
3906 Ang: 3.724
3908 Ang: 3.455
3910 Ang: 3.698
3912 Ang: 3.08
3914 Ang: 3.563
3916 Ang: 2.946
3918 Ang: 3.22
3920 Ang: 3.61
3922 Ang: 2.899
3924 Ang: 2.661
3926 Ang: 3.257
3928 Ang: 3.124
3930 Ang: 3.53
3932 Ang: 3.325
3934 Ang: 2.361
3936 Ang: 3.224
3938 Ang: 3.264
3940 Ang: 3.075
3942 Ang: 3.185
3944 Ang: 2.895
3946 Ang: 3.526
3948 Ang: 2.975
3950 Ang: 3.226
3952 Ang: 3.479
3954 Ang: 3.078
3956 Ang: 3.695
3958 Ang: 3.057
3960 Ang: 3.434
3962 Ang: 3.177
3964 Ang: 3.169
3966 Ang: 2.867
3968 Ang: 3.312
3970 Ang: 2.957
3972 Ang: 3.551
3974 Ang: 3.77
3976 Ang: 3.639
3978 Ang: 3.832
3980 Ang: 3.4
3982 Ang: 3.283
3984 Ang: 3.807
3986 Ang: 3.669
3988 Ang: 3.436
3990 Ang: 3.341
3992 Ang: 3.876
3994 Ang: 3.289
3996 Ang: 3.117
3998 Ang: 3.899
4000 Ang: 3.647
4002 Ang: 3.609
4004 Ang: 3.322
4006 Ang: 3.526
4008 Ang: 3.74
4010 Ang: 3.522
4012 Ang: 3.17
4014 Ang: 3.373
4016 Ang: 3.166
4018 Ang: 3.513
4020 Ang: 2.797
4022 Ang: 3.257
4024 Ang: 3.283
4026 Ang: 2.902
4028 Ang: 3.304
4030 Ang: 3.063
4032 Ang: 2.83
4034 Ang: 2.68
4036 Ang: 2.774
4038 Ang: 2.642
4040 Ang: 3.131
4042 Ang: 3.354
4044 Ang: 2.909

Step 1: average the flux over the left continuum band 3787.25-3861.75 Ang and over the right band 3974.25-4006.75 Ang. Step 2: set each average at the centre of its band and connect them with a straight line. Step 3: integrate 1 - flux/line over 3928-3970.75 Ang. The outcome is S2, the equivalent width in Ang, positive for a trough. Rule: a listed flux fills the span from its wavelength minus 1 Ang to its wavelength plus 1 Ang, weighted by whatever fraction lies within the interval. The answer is 9.9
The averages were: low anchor 5.96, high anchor 3.55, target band 3.18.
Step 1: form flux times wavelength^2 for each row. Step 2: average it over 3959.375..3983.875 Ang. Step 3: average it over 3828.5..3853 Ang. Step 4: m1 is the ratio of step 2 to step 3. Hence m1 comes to 0.8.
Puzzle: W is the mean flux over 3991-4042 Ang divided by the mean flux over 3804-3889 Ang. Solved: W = 0.7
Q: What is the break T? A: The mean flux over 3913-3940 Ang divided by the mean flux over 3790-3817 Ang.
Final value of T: 0.41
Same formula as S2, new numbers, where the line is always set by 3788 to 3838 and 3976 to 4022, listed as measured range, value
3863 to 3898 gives 9.8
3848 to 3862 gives 3.5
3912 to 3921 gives 2.9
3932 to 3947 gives 4.6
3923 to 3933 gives 3.2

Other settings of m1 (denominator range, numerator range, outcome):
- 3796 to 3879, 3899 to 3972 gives 0.65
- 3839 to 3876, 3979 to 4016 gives 0.85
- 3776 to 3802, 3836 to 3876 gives 0.51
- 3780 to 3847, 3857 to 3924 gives 0.59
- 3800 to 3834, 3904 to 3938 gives 0.55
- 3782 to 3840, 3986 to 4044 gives 0.53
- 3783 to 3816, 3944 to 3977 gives 0.43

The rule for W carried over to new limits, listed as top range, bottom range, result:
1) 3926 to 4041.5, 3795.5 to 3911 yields 0.68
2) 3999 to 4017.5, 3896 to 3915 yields 0.96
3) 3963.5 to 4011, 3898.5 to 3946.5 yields 1.06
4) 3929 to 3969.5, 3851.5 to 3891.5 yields 0.77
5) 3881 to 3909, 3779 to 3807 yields 0.41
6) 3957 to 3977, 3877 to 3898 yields 0.89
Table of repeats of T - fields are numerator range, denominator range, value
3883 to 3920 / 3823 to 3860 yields 0.79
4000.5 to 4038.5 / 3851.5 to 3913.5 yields 0.81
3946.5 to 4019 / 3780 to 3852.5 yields 0.52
